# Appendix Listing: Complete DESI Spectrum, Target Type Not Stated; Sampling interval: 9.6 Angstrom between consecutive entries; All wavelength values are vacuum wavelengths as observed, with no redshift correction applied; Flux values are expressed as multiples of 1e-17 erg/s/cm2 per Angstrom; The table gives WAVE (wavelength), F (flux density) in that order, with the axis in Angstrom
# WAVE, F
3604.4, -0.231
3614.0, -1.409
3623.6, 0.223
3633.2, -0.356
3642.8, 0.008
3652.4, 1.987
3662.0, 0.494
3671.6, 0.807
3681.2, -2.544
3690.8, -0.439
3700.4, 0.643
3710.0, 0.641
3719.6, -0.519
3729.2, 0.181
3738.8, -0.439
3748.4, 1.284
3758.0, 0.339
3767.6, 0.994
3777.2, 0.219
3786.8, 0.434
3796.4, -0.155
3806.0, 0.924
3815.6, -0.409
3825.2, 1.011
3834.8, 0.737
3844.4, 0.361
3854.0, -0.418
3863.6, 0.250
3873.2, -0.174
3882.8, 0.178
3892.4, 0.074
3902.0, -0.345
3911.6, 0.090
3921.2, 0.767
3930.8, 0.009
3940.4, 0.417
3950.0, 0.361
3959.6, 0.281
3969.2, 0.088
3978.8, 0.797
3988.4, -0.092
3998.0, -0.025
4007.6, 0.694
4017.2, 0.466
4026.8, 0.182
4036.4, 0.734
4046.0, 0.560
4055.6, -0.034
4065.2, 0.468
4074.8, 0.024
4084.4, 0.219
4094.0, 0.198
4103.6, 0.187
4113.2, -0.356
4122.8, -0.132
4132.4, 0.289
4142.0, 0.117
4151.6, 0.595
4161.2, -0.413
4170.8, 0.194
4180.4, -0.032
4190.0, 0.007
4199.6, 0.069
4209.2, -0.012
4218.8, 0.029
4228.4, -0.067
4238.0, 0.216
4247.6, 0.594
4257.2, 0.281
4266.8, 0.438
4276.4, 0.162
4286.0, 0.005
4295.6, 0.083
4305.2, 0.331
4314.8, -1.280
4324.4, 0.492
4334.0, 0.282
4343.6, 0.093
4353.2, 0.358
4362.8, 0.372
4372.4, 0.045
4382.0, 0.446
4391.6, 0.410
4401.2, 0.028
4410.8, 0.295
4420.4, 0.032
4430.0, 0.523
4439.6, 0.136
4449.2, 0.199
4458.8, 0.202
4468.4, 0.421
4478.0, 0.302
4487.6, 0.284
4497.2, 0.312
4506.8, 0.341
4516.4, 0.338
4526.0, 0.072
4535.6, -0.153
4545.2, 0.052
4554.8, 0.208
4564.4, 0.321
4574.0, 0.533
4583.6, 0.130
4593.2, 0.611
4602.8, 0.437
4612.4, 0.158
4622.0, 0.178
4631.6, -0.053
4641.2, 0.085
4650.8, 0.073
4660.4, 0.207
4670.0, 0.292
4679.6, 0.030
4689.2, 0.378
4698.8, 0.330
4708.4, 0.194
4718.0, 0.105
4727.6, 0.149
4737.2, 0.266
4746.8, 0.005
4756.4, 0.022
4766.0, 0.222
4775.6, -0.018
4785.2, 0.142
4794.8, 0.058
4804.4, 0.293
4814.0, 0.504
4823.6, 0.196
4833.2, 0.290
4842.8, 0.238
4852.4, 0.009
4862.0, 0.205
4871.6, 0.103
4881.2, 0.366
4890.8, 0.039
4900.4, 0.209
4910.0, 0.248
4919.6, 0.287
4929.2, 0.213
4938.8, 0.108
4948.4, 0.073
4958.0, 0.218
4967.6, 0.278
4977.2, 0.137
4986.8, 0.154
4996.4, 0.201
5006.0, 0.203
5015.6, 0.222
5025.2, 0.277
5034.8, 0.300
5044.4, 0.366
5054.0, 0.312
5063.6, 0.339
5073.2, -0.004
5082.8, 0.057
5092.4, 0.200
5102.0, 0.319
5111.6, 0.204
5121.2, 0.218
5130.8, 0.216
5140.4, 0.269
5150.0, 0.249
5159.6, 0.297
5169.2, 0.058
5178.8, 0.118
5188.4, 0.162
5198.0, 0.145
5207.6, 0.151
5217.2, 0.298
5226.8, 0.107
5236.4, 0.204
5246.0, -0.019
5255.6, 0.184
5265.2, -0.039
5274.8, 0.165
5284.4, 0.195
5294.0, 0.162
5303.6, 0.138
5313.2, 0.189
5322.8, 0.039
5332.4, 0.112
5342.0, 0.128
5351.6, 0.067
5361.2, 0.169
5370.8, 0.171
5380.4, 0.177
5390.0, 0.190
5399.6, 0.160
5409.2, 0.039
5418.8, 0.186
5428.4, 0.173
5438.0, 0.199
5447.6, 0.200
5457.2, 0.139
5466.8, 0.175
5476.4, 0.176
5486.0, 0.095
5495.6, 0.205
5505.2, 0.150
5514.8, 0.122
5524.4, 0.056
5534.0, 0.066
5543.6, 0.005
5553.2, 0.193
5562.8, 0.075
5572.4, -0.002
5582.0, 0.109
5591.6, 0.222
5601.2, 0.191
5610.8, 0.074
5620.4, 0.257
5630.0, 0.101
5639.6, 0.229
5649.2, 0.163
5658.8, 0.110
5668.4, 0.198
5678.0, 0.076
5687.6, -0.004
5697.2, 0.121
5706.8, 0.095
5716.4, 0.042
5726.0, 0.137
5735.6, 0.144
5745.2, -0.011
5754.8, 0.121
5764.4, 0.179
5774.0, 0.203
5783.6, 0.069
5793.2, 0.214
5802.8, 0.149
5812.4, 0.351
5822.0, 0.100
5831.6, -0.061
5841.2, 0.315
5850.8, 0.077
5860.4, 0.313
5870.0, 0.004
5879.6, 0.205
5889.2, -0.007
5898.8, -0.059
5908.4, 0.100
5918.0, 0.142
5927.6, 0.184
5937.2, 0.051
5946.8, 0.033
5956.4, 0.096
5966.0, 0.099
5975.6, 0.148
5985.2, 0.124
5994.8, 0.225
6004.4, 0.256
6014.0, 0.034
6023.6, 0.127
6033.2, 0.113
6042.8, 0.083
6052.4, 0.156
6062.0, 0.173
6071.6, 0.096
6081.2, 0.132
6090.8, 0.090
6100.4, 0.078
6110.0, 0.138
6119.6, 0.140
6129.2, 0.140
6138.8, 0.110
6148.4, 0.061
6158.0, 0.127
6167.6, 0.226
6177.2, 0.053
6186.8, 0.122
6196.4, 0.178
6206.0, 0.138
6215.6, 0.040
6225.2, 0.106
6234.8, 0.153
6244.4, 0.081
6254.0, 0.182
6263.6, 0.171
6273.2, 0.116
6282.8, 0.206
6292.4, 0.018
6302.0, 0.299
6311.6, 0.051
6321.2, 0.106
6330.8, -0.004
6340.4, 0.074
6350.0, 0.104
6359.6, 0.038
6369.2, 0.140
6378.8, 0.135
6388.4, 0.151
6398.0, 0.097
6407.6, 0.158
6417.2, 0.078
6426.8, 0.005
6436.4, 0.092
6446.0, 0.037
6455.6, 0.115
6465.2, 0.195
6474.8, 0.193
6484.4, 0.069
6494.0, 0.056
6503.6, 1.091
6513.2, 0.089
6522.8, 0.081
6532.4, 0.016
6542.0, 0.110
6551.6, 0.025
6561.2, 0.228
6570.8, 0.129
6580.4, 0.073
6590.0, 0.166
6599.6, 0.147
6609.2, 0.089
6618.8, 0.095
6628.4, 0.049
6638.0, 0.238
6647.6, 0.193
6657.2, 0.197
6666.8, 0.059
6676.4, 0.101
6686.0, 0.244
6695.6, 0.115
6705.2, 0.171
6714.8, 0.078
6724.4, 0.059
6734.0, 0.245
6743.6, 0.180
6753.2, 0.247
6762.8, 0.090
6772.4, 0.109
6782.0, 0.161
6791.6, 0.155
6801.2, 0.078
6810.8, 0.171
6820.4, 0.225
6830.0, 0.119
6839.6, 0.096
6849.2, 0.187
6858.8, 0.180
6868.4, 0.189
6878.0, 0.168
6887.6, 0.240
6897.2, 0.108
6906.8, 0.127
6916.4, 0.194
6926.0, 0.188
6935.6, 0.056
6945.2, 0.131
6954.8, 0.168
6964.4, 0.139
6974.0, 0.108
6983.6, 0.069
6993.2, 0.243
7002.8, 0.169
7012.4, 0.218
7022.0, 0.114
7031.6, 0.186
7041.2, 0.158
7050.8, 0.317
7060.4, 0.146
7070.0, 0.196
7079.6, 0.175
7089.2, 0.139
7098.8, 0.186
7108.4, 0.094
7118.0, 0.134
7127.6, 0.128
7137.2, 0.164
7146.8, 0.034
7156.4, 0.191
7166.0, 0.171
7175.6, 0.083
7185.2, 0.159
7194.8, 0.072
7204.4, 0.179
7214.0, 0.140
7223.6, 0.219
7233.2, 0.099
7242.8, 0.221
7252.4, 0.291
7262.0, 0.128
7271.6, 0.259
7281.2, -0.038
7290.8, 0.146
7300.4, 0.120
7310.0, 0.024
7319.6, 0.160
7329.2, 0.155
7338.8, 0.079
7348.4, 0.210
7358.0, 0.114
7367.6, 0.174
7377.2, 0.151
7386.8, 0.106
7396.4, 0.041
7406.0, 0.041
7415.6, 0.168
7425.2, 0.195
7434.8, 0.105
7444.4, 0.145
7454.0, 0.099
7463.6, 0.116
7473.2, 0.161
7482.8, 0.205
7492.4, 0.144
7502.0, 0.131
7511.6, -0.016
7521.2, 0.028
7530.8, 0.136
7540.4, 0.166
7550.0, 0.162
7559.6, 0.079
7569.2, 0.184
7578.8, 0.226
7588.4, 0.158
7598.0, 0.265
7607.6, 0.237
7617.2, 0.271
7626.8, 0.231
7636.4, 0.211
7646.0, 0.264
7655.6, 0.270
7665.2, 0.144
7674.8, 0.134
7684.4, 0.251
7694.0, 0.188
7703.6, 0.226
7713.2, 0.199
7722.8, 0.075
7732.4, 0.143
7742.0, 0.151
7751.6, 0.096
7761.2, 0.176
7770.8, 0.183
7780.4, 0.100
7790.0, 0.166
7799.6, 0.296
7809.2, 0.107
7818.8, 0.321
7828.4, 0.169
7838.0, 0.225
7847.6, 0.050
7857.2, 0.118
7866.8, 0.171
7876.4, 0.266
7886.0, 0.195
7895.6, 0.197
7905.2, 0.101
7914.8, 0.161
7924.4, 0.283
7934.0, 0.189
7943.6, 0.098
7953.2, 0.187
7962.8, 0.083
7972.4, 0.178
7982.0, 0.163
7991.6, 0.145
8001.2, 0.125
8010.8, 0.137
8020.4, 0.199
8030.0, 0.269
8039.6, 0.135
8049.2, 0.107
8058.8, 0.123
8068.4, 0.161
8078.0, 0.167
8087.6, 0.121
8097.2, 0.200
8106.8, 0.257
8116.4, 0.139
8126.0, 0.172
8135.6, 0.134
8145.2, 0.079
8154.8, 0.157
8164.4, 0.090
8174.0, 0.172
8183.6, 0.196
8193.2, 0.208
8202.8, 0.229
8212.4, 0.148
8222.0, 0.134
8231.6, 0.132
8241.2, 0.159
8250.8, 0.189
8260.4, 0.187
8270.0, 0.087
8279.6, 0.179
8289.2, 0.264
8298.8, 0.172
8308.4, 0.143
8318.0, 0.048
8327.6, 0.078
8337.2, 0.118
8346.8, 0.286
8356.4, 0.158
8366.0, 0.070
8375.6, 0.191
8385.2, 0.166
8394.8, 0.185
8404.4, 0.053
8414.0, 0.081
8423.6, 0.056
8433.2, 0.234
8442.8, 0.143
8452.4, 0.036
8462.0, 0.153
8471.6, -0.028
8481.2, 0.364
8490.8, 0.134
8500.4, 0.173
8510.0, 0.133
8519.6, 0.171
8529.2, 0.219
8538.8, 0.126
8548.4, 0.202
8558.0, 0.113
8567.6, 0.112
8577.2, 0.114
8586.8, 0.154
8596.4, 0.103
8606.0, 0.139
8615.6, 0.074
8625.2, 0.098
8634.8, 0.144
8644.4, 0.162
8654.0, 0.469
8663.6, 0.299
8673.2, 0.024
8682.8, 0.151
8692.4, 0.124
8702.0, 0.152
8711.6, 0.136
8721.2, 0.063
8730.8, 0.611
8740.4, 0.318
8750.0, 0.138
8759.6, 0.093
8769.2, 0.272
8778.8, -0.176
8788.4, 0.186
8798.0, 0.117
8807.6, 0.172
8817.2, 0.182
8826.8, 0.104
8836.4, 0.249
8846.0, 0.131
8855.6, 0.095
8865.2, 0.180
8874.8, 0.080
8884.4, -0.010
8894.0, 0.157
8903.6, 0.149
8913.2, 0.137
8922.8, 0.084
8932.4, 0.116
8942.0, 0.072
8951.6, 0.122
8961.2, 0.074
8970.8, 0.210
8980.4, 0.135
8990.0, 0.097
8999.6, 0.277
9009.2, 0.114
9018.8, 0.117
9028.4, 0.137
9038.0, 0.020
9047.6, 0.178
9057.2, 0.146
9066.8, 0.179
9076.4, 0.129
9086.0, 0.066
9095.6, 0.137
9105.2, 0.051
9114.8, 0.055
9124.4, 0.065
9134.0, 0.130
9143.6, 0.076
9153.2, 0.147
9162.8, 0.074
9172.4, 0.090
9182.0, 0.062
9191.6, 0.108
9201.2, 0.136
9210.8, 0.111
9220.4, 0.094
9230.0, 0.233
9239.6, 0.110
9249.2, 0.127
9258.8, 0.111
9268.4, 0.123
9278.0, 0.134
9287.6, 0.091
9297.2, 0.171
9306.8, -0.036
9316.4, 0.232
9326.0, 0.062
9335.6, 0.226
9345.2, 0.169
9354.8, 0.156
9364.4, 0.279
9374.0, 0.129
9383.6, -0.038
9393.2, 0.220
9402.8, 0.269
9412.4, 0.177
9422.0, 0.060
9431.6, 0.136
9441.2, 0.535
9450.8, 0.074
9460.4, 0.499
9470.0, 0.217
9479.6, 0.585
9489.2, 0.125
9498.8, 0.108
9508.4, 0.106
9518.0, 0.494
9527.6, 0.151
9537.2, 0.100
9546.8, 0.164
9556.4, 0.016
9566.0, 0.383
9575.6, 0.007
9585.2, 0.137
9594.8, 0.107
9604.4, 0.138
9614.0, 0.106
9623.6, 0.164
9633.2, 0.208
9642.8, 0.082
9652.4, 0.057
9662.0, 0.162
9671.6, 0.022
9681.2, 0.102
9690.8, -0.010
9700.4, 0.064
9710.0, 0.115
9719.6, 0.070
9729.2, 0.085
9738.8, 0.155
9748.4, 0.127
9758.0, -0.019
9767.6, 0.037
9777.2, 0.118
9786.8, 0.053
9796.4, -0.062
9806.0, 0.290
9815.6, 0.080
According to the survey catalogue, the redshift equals 0.744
